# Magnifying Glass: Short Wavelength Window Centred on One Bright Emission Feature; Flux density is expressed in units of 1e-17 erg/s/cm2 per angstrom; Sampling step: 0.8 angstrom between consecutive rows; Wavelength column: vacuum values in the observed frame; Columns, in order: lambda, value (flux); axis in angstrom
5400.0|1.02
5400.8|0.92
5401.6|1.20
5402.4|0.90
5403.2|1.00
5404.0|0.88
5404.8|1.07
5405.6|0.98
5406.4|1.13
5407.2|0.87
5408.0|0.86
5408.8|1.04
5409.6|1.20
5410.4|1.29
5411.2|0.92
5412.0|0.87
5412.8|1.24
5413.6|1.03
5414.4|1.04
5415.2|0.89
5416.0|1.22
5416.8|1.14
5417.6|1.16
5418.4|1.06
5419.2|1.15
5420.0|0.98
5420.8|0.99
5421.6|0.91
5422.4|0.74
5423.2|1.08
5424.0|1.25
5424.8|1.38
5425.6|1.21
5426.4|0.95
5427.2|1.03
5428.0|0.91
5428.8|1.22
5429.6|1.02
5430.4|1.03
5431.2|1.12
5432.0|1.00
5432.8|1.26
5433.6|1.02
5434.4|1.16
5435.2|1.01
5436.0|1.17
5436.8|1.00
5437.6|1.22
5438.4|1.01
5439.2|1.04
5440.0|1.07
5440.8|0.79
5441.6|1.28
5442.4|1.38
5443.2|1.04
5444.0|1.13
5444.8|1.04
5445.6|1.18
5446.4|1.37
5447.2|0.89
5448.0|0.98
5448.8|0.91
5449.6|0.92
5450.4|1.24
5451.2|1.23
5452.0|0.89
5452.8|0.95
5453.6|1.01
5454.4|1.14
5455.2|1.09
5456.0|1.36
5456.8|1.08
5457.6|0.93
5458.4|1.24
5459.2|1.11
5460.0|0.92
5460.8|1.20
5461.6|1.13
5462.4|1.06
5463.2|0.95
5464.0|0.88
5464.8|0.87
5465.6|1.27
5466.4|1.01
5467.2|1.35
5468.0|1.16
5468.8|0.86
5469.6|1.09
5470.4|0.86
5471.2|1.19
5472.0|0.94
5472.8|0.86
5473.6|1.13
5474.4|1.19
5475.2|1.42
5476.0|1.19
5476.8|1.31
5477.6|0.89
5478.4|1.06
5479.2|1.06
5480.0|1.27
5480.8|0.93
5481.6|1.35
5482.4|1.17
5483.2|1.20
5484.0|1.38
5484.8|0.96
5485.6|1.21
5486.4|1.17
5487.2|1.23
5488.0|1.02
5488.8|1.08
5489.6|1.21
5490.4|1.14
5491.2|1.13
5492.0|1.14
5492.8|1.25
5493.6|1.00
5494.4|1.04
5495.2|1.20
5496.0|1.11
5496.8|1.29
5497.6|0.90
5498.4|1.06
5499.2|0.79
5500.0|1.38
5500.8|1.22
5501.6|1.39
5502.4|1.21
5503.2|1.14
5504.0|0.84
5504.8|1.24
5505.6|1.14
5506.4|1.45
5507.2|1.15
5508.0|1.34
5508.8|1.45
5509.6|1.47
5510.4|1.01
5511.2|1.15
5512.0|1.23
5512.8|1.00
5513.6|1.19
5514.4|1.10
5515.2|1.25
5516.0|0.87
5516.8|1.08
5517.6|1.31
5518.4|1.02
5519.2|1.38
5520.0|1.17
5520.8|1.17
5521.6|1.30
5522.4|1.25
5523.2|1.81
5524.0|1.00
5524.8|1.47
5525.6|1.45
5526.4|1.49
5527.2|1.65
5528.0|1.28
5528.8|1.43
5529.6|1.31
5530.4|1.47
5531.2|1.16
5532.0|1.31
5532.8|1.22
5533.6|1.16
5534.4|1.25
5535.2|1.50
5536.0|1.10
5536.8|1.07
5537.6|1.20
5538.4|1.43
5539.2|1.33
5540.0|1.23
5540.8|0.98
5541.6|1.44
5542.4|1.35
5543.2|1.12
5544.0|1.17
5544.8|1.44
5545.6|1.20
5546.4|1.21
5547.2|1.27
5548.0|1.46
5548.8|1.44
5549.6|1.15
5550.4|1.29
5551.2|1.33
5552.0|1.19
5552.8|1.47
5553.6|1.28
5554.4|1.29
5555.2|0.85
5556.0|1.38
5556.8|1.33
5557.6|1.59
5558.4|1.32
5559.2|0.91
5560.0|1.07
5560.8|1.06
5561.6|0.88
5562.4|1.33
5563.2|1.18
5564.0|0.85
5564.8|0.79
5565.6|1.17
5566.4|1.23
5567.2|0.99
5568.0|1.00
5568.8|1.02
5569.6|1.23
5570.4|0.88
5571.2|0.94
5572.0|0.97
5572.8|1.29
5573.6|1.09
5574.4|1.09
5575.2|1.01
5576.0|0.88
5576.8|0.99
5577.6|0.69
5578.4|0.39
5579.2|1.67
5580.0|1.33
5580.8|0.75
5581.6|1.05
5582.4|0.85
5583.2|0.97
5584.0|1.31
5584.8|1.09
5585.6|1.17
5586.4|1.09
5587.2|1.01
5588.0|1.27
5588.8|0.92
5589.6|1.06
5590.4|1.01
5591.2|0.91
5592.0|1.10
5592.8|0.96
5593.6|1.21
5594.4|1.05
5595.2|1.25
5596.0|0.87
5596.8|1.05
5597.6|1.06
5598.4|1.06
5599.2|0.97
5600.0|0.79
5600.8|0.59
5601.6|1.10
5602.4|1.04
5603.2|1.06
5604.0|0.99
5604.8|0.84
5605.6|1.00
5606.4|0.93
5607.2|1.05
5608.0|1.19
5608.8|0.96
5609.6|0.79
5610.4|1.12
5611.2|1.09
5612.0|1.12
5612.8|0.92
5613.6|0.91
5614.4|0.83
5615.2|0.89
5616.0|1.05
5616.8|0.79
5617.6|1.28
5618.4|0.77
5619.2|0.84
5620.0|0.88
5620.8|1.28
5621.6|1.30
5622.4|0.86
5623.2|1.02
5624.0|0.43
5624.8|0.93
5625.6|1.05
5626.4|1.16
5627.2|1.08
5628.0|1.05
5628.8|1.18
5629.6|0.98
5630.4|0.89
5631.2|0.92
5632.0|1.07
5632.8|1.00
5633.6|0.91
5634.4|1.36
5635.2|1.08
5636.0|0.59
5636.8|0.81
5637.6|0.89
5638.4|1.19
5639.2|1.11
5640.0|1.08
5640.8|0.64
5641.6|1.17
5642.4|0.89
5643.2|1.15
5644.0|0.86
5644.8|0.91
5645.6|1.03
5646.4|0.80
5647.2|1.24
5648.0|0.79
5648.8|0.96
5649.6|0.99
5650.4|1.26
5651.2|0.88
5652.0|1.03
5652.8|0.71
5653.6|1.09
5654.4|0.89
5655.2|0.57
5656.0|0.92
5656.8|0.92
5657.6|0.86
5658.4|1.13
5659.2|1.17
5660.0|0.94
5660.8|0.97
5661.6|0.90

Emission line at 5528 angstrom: C III] 1909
